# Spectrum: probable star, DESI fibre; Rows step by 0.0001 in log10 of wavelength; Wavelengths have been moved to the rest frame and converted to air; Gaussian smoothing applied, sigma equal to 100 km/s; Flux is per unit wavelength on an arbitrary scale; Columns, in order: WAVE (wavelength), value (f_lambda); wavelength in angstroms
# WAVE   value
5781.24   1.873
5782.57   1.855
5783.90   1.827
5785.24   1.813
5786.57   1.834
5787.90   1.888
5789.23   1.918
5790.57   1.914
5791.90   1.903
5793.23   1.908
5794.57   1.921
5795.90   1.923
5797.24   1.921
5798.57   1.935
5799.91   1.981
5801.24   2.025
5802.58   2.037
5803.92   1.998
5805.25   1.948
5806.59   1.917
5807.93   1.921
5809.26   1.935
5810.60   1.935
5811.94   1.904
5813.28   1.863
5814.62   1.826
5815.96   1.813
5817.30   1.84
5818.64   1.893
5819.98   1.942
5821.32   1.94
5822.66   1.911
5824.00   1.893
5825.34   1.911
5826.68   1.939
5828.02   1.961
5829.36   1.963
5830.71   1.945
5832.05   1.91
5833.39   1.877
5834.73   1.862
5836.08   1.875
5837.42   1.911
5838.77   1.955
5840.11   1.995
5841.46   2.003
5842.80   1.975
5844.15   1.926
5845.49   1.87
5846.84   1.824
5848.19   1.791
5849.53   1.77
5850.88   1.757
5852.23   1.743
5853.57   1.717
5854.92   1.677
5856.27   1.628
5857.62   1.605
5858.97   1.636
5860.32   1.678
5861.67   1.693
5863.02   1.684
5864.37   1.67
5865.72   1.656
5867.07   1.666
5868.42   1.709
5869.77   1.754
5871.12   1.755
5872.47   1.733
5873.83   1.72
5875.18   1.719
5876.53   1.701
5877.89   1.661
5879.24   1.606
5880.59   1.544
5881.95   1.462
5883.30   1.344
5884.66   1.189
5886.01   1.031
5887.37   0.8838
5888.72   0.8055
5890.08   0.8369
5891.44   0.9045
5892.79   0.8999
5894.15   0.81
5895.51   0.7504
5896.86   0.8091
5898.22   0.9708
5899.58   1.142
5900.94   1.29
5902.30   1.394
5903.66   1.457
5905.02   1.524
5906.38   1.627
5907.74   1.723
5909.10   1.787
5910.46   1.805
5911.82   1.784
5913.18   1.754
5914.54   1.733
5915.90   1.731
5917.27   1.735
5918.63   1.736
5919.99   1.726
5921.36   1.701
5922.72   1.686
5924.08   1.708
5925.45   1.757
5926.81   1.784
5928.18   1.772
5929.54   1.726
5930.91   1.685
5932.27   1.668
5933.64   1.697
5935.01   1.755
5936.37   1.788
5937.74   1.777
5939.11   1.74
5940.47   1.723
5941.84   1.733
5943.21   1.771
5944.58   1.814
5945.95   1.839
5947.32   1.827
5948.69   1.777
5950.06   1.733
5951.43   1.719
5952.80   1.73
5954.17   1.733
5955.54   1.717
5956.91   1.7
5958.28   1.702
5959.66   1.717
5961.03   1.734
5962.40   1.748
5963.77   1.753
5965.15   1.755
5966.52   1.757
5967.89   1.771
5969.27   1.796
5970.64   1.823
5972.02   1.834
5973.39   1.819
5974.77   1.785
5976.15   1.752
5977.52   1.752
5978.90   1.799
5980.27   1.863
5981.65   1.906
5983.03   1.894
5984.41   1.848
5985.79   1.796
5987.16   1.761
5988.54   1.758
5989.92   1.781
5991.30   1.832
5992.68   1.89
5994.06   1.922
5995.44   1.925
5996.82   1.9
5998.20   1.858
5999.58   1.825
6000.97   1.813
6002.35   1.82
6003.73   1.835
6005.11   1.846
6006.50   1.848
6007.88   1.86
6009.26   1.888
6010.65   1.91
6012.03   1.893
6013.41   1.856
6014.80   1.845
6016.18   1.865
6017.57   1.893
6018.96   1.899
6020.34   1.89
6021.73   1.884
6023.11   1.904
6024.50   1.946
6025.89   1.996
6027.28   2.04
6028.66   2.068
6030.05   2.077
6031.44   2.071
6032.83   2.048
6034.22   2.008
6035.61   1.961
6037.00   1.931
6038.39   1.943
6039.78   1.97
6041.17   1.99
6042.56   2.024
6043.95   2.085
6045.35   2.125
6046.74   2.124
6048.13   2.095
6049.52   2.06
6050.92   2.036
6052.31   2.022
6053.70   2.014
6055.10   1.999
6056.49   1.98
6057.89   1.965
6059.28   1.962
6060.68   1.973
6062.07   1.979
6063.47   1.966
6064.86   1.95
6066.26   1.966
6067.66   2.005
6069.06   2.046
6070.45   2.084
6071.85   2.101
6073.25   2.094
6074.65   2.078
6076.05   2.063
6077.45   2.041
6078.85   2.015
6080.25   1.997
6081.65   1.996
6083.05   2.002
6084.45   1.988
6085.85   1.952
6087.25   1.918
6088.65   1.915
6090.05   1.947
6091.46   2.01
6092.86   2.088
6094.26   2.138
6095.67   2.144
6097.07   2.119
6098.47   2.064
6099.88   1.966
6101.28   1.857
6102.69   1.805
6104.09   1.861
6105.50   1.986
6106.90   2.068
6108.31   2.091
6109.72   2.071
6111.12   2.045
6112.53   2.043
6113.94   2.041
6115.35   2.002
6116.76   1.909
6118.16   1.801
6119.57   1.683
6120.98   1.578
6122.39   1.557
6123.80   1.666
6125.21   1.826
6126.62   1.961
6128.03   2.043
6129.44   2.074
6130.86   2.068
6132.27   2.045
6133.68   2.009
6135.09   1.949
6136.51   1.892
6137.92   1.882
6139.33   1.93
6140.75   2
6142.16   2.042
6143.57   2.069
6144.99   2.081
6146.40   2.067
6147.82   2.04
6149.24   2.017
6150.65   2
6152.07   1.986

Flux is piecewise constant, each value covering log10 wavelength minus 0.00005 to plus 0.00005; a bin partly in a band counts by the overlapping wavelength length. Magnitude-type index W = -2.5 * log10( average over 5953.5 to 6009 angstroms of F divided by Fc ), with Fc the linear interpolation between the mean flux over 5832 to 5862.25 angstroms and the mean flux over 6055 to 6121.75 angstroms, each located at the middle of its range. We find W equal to 0.06 mag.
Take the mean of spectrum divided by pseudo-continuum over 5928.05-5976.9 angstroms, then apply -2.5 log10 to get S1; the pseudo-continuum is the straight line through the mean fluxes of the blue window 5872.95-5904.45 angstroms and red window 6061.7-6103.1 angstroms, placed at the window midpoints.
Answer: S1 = -0.19 mag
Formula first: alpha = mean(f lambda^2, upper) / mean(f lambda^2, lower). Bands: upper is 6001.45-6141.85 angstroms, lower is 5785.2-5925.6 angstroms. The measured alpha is 1.3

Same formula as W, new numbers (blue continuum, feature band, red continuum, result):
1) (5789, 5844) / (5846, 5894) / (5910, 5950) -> 0.21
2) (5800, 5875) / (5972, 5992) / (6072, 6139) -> 0.06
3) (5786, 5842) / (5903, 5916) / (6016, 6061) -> 0.16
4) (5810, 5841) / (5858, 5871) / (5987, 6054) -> 0.14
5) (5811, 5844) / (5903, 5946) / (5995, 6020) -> 0.10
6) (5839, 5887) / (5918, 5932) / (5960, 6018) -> 0.02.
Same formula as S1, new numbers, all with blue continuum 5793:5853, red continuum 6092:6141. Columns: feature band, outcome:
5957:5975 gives 0.10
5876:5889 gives 0.39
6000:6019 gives 0.04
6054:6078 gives -0.04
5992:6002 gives 0.03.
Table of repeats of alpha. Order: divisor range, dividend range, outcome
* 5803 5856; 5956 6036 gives 1.04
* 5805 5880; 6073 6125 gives 1.17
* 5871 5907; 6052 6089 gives 1.67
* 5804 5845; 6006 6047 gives 1.09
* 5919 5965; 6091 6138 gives 1.19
